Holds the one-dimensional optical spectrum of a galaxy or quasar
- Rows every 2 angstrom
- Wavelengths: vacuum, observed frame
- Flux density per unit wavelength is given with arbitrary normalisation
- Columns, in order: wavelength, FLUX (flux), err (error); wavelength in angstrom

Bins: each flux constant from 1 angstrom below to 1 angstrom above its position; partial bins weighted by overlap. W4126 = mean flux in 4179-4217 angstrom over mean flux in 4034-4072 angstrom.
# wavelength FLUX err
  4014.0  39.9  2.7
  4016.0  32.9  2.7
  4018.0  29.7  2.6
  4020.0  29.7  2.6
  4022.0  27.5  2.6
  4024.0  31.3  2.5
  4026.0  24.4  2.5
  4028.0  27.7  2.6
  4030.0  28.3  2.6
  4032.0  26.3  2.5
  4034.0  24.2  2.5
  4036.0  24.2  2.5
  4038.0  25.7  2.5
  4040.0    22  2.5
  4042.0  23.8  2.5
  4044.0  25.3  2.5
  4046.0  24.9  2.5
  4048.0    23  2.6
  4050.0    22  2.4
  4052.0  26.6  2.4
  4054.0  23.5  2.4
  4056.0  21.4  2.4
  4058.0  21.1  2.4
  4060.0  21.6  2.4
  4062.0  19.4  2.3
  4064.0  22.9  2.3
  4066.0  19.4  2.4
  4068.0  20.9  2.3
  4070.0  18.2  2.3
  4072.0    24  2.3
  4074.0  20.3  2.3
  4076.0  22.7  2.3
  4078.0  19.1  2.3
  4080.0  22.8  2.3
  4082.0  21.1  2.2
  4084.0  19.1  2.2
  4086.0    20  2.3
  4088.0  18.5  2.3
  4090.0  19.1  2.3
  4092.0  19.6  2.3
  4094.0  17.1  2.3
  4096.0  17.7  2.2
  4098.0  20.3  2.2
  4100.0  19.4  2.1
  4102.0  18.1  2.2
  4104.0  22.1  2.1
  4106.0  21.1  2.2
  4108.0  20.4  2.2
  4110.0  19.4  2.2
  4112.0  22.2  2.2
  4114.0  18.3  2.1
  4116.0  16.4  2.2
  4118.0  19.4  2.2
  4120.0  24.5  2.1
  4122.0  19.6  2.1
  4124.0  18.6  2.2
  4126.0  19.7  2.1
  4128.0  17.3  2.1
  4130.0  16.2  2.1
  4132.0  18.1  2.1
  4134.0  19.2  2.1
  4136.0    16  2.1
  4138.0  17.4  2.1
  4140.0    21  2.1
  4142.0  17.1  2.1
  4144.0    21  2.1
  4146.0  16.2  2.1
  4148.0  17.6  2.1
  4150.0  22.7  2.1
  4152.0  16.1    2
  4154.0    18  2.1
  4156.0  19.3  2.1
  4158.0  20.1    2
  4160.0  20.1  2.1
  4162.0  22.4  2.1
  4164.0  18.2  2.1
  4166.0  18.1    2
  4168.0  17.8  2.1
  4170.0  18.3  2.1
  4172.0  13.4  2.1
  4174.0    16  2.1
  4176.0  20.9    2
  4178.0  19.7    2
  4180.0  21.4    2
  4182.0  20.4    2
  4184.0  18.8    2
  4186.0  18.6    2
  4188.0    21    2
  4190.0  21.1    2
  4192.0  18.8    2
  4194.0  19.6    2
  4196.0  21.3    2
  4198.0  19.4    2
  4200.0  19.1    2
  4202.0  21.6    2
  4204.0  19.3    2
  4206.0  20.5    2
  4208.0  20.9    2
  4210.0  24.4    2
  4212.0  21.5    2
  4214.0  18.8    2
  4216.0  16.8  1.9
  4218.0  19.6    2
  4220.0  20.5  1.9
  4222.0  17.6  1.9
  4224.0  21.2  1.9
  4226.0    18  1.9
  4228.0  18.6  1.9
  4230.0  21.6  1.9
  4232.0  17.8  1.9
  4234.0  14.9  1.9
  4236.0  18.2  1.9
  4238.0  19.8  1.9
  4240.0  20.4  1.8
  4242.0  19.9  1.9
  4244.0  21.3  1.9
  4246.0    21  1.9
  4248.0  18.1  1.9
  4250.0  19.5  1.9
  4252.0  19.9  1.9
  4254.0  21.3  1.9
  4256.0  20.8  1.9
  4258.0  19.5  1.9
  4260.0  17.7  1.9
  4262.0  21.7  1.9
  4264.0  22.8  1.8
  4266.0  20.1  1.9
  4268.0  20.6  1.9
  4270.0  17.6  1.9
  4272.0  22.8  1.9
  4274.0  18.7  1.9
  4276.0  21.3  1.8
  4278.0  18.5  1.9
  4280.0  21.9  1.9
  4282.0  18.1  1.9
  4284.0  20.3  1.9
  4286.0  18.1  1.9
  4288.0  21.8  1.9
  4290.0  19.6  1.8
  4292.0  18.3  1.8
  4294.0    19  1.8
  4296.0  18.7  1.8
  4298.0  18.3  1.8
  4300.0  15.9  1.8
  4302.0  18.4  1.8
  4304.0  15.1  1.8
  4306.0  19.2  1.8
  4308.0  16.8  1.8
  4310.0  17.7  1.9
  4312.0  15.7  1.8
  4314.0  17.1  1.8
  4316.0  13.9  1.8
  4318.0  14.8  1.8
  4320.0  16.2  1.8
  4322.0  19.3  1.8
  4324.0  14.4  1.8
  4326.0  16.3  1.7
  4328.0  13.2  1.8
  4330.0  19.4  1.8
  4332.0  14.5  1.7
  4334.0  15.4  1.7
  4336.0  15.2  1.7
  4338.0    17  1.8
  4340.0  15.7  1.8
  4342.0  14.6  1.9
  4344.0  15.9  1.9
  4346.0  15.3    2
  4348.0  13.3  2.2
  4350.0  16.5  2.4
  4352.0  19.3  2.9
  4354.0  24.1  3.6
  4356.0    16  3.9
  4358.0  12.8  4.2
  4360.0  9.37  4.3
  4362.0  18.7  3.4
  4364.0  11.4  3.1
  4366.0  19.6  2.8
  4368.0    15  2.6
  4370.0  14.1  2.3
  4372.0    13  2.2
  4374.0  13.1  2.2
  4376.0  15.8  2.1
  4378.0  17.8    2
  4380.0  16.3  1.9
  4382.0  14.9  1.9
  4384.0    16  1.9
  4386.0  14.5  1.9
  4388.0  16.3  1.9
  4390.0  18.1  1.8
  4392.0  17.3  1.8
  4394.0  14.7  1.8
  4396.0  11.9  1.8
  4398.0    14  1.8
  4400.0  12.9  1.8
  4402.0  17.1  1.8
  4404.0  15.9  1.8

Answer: 0.89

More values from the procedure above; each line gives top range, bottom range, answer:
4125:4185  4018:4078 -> 0.78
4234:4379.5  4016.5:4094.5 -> 0.76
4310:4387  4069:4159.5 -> 0.81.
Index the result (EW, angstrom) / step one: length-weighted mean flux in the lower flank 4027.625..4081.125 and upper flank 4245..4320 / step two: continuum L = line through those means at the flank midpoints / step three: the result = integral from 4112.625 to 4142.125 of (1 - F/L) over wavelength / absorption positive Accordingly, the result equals 4.1 angstrom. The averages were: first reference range 23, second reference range 18.9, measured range 18.7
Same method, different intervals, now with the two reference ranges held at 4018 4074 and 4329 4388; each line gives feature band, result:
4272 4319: -2.3 angstrom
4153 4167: 1.0 angstrom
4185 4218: -0.4 angstrom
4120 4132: 1.7 angstrom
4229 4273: -3.1 angstrom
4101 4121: 1.9 angstrom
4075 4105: 4.1 angstrom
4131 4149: 2.8 angstrom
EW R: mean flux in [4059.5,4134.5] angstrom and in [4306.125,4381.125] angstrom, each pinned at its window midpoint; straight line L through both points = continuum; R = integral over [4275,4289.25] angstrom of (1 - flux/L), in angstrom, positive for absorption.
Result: -2.7 angstrom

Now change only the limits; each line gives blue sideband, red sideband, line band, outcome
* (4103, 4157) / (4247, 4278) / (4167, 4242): 1.0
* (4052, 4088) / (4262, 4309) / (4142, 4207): 3.1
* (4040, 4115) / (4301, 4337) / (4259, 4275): -2.8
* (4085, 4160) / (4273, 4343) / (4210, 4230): -1.5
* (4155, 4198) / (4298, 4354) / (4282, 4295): -1.8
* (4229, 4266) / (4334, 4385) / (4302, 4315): 0.4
